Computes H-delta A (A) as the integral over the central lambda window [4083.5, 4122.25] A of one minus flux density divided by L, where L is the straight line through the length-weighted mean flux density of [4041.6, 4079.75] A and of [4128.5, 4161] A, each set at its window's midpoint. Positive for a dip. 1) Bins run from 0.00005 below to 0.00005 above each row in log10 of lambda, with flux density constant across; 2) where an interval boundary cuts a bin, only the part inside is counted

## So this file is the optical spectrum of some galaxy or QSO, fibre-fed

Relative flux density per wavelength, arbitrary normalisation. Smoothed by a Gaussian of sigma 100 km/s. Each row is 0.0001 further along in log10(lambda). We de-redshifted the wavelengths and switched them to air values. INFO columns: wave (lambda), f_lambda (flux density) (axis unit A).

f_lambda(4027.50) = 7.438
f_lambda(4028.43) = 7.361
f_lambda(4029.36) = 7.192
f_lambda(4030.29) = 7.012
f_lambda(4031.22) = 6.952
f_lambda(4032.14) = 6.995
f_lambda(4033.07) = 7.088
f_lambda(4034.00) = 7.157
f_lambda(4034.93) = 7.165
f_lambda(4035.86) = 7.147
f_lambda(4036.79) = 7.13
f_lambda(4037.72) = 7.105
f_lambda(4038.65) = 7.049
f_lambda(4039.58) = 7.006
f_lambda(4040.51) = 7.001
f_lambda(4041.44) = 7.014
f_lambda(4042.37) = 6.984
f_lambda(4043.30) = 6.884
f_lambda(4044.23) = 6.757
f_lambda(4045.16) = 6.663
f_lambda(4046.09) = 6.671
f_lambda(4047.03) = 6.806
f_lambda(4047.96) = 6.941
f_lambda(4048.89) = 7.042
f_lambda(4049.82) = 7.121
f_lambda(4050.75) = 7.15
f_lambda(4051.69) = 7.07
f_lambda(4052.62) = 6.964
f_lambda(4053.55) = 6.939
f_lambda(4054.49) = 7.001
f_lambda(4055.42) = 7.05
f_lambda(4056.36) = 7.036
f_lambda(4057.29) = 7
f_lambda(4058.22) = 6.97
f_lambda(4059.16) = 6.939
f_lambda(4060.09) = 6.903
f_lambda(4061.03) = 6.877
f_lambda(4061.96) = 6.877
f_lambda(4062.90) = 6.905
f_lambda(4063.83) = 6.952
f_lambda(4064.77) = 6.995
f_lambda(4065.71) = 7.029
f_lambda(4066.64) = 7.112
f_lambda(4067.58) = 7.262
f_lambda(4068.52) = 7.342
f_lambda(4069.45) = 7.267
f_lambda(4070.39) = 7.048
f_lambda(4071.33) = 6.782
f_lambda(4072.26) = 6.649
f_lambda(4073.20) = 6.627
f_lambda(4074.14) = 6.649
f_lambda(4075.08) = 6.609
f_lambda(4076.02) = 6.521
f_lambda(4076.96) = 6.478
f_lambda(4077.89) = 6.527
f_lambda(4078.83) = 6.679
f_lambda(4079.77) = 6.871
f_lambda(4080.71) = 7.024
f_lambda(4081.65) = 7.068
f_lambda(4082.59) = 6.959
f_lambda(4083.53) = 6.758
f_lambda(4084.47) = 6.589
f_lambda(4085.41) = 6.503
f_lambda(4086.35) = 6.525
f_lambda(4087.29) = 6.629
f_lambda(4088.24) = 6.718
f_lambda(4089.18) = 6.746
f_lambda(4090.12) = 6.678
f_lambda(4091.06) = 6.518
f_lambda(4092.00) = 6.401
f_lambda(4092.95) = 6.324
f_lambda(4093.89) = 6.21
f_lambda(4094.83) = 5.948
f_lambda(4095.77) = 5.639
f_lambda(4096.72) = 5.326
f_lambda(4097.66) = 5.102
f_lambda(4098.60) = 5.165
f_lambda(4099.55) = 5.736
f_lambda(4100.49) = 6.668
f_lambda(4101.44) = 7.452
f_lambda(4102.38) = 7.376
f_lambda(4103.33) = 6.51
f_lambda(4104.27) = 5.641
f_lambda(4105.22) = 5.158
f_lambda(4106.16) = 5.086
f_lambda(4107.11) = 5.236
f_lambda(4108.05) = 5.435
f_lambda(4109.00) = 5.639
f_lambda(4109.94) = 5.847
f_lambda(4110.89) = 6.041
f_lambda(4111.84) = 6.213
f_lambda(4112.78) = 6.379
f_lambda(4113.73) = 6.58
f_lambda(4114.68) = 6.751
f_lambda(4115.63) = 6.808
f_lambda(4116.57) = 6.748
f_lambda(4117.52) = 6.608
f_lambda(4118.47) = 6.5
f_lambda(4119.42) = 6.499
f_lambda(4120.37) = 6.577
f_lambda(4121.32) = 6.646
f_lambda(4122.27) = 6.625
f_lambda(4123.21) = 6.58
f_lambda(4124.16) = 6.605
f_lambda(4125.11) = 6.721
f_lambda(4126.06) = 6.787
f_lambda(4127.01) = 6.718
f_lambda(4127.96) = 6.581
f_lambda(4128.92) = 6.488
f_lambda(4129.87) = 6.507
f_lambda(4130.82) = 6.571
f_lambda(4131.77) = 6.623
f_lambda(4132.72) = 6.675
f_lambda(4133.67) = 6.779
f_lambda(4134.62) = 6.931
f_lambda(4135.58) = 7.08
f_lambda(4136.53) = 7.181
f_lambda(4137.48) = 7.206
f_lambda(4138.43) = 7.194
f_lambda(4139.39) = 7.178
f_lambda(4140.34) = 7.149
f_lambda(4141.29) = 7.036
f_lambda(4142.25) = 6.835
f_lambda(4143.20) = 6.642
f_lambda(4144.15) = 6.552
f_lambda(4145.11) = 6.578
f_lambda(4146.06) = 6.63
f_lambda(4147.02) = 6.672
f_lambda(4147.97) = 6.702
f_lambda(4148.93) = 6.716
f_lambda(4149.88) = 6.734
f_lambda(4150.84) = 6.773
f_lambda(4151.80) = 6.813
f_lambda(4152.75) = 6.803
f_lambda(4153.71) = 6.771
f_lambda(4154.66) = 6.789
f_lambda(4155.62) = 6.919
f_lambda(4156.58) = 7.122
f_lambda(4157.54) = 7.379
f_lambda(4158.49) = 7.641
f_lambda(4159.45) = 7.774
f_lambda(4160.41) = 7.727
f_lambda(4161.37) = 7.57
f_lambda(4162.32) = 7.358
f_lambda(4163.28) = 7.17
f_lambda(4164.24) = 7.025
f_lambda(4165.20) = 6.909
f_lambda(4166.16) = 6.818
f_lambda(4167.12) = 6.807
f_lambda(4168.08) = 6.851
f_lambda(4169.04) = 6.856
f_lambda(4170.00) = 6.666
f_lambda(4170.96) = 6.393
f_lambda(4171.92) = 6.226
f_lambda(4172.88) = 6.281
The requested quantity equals 3.76 A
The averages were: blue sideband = 6.9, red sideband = 6.92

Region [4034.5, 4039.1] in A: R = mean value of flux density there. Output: 7.12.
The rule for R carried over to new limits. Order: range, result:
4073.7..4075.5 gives 6.62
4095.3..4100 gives 5.39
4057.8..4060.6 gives 6.92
